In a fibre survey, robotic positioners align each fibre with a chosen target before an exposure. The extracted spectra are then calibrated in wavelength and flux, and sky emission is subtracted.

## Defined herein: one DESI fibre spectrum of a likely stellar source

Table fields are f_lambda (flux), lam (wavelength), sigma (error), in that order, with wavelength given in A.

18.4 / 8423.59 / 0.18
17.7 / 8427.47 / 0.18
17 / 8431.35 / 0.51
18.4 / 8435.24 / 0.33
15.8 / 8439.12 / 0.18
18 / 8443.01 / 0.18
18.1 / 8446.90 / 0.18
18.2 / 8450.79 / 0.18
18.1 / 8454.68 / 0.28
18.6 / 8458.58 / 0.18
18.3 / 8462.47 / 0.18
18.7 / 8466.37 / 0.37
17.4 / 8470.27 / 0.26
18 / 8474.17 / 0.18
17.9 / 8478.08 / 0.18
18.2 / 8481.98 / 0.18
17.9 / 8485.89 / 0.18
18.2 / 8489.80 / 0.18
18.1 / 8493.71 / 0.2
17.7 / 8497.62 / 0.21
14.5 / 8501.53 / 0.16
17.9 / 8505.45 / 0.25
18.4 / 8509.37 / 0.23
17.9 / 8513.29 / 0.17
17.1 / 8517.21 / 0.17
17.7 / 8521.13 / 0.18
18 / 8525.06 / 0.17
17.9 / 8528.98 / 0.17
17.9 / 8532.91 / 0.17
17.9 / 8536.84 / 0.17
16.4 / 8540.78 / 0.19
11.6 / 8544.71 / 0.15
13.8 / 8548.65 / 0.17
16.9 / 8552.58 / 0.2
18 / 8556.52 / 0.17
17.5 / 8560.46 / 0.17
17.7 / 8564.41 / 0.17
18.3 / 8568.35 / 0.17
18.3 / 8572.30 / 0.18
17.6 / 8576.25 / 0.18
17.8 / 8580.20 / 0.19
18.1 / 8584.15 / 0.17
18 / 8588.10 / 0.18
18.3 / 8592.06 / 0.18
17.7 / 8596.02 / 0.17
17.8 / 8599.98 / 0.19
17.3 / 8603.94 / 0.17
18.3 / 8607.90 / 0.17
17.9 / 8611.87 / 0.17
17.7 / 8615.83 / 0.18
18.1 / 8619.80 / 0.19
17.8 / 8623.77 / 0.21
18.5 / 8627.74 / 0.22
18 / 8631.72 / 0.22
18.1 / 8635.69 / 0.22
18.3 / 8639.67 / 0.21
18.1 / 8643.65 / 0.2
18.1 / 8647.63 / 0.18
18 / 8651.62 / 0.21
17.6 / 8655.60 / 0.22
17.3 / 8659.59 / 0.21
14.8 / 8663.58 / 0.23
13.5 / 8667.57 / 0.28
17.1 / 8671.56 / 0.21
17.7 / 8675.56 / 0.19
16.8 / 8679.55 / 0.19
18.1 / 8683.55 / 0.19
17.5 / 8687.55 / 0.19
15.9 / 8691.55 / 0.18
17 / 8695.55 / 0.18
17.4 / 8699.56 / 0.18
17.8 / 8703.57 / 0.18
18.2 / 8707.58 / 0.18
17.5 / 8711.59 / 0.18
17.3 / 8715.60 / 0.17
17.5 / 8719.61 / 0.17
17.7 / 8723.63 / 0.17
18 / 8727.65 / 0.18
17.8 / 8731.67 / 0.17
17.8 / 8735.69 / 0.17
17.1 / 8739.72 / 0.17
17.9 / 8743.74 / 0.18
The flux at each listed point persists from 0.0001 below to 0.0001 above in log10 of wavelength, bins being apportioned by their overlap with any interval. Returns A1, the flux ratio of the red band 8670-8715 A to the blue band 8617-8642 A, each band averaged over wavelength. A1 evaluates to 0.96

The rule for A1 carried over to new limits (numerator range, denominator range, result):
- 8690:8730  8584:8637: 0.97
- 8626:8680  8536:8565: 1.07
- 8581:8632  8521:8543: 1.02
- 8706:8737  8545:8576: 1.05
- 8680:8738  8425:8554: 1.01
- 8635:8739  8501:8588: 1.01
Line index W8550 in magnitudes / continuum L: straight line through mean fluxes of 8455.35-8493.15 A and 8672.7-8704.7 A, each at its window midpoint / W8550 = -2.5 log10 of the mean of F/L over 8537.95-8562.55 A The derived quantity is 0.13 mag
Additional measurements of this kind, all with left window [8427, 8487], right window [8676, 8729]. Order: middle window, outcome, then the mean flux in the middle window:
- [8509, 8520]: 0.00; 17.7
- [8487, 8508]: 0.03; 17.3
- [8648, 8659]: -0.01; 17.8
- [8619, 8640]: -0.03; 18.1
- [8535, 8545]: 0.12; 15.9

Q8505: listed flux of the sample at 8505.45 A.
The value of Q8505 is 17.9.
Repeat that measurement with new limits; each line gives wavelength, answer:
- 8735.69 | 17.8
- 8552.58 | 16.9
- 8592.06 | 18.3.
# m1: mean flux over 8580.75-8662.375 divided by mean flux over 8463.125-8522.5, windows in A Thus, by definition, 1.01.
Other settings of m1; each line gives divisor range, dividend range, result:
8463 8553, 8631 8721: 1.00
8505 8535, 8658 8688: 0.93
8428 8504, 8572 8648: 1.01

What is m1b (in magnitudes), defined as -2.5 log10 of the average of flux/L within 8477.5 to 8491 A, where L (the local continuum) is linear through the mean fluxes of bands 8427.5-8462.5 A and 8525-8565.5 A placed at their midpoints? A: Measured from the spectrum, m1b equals -0.044 mag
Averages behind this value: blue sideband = 17.8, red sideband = 16.6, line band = 18.1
